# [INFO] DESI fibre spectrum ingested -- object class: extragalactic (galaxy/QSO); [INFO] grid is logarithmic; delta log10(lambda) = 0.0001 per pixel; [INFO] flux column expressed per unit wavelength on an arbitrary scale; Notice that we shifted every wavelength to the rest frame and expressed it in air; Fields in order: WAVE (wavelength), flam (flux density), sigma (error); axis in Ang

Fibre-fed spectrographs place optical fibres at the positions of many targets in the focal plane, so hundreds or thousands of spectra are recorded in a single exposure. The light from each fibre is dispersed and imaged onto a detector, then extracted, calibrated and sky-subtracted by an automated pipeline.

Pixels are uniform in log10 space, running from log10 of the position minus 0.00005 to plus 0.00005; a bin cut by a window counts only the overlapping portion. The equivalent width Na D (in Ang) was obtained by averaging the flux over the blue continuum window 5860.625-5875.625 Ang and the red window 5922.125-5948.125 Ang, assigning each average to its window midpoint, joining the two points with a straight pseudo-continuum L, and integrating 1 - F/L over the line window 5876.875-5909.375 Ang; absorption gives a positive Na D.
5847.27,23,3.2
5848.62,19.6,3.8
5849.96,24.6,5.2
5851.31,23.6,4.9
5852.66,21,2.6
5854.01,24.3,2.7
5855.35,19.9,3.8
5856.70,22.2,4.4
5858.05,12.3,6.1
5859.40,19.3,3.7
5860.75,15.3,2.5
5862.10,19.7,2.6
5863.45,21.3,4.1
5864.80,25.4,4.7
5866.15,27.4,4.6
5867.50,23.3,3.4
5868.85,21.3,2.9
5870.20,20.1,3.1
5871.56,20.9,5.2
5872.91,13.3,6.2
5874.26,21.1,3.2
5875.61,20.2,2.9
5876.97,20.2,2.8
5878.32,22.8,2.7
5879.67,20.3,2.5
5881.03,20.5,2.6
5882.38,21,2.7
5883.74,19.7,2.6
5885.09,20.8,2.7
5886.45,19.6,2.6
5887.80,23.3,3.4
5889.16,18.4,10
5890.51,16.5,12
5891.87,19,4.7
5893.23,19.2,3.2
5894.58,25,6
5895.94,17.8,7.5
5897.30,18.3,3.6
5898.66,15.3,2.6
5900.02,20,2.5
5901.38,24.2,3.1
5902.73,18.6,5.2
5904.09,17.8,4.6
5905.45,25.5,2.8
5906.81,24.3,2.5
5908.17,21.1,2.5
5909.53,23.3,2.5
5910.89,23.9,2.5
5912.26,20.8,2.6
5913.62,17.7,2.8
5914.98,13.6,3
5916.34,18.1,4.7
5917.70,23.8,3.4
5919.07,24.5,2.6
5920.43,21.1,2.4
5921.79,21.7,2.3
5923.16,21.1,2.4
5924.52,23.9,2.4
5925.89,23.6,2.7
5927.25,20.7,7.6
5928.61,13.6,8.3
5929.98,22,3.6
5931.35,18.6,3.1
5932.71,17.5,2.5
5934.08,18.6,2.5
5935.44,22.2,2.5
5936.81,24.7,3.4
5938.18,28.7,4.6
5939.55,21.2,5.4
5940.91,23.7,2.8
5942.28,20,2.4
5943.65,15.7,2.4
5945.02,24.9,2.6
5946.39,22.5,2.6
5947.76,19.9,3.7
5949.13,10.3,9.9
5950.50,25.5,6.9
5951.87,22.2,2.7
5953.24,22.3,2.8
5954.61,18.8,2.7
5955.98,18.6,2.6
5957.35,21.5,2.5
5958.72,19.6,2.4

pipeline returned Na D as 1.0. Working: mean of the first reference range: 21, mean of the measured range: 20.4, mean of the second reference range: 21.2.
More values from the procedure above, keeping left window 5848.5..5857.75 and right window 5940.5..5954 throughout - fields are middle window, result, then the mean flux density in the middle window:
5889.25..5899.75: 1.28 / 18.8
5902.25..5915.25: 0.15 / 20.9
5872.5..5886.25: 0.93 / 20.1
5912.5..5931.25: 0.54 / 20.4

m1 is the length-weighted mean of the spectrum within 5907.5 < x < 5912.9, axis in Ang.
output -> 22.3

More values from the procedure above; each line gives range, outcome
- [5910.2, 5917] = 18.8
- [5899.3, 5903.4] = 20.9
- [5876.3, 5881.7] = 21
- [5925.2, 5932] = 19.7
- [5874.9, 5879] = 21.1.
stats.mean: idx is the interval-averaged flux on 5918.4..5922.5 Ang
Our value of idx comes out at 22.4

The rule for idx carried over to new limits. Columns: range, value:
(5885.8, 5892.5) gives 19.4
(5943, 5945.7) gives 20.3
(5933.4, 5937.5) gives 21.8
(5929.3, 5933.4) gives 19.4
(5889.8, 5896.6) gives 19.5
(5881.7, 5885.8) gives 20.5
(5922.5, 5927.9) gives 22.4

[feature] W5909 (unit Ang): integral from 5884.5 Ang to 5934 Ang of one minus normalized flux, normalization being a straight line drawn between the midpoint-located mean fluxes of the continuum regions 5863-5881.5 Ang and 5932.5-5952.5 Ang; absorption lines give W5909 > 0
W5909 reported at 2.1 Ang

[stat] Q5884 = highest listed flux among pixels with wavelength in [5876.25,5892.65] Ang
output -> 23.3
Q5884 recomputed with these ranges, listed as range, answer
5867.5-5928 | 25.5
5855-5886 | 27.4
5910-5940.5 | 28.7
